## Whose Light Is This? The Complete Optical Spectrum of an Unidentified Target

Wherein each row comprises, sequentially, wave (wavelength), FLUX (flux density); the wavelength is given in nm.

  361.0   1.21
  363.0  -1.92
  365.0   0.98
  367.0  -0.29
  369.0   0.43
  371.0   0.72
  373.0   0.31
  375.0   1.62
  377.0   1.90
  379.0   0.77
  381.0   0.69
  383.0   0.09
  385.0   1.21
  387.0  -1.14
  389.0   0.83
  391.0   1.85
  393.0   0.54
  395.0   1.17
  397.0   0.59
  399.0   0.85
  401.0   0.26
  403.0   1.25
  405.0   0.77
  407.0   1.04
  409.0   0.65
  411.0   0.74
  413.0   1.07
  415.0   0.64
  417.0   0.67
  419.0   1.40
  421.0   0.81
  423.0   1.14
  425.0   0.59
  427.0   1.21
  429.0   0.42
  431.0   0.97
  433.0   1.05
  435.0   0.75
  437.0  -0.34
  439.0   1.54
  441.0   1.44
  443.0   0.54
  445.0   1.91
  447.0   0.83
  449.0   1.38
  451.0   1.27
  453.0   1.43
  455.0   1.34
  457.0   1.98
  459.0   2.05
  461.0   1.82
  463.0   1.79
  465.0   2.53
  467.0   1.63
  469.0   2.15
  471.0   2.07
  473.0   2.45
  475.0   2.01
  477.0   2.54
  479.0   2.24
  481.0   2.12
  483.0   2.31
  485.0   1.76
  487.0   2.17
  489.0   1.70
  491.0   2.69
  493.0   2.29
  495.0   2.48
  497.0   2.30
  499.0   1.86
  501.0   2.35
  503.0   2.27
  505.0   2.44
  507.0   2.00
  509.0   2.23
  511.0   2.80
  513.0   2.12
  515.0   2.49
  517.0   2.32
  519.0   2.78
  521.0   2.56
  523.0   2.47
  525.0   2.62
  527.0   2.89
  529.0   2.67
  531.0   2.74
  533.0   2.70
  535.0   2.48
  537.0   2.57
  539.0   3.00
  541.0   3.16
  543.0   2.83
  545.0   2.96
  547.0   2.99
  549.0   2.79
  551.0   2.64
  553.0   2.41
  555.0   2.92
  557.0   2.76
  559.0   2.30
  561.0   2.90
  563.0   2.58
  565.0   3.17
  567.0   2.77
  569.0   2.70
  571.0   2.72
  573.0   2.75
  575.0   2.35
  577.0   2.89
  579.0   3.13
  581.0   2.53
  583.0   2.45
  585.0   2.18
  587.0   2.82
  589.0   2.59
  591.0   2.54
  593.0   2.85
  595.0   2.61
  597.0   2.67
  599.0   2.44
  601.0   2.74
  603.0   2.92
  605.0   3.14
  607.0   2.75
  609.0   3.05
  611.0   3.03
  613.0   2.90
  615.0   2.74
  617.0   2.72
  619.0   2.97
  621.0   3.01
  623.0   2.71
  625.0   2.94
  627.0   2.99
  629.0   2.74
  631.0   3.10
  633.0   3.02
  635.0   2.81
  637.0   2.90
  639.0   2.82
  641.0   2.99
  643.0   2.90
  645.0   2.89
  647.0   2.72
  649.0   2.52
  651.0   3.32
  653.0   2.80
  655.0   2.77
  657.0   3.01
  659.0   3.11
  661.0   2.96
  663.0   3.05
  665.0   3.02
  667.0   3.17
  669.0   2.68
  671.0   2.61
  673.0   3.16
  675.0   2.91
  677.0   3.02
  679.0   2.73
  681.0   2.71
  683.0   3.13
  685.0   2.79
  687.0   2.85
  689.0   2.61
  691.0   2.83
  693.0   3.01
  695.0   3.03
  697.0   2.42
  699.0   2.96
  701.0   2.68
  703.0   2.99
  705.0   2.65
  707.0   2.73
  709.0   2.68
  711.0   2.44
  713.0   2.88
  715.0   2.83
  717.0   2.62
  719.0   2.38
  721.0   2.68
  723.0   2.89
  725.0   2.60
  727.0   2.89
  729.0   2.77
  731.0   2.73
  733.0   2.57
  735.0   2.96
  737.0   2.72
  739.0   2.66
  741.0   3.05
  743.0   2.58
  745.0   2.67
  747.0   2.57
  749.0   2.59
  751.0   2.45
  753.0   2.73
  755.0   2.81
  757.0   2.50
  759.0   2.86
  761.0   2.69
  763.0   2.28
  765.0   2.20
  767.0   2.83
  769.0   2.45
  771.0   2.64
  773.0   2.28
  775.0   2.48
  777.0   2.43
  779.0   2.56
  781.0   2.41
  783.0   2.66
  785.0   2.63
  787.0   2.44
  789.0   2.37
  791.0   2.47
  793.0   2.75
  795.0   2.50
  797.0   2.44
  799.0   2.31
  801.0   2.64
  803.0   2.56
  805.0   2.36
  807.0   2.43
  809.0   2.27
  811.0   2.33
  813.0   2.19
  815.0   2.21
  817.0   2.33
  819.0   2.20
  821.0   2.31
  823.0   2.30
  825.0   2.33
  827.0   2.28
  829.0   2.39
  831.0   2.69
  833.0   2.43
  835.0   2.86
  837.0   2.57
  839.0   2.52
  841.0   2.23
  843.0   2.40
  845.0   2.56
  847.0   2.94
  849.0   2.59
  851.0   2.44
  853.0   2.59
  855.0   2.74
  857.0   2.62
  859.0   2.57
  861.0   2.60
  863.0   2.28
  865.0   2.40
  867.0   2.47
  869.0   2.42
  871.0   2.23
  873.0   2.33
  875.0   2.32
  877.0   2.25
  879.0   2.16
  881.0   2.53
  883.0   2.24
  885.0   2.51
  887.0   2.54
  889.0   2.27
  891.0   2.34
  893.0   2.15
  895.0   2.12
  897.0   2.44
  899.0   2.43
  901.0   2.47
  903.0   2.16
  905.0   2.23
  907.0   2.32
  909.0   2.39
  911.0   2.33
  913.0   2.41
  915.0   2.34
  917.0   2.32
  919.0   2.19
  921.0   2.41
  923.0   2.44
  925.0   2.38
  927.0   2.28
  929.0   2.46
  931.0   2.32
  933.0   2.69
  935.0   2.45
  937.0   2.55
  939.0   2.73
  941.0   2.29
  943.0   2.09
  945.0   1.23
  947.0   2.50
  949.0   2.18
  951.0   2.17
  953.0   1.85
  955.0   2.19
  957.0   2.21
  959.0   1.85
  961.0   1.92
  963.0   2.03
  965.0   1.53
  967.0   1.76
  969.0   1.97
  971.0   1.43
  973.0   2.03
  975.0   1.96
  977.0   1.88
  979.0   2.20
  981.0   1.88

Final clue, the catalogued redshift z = 0.14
